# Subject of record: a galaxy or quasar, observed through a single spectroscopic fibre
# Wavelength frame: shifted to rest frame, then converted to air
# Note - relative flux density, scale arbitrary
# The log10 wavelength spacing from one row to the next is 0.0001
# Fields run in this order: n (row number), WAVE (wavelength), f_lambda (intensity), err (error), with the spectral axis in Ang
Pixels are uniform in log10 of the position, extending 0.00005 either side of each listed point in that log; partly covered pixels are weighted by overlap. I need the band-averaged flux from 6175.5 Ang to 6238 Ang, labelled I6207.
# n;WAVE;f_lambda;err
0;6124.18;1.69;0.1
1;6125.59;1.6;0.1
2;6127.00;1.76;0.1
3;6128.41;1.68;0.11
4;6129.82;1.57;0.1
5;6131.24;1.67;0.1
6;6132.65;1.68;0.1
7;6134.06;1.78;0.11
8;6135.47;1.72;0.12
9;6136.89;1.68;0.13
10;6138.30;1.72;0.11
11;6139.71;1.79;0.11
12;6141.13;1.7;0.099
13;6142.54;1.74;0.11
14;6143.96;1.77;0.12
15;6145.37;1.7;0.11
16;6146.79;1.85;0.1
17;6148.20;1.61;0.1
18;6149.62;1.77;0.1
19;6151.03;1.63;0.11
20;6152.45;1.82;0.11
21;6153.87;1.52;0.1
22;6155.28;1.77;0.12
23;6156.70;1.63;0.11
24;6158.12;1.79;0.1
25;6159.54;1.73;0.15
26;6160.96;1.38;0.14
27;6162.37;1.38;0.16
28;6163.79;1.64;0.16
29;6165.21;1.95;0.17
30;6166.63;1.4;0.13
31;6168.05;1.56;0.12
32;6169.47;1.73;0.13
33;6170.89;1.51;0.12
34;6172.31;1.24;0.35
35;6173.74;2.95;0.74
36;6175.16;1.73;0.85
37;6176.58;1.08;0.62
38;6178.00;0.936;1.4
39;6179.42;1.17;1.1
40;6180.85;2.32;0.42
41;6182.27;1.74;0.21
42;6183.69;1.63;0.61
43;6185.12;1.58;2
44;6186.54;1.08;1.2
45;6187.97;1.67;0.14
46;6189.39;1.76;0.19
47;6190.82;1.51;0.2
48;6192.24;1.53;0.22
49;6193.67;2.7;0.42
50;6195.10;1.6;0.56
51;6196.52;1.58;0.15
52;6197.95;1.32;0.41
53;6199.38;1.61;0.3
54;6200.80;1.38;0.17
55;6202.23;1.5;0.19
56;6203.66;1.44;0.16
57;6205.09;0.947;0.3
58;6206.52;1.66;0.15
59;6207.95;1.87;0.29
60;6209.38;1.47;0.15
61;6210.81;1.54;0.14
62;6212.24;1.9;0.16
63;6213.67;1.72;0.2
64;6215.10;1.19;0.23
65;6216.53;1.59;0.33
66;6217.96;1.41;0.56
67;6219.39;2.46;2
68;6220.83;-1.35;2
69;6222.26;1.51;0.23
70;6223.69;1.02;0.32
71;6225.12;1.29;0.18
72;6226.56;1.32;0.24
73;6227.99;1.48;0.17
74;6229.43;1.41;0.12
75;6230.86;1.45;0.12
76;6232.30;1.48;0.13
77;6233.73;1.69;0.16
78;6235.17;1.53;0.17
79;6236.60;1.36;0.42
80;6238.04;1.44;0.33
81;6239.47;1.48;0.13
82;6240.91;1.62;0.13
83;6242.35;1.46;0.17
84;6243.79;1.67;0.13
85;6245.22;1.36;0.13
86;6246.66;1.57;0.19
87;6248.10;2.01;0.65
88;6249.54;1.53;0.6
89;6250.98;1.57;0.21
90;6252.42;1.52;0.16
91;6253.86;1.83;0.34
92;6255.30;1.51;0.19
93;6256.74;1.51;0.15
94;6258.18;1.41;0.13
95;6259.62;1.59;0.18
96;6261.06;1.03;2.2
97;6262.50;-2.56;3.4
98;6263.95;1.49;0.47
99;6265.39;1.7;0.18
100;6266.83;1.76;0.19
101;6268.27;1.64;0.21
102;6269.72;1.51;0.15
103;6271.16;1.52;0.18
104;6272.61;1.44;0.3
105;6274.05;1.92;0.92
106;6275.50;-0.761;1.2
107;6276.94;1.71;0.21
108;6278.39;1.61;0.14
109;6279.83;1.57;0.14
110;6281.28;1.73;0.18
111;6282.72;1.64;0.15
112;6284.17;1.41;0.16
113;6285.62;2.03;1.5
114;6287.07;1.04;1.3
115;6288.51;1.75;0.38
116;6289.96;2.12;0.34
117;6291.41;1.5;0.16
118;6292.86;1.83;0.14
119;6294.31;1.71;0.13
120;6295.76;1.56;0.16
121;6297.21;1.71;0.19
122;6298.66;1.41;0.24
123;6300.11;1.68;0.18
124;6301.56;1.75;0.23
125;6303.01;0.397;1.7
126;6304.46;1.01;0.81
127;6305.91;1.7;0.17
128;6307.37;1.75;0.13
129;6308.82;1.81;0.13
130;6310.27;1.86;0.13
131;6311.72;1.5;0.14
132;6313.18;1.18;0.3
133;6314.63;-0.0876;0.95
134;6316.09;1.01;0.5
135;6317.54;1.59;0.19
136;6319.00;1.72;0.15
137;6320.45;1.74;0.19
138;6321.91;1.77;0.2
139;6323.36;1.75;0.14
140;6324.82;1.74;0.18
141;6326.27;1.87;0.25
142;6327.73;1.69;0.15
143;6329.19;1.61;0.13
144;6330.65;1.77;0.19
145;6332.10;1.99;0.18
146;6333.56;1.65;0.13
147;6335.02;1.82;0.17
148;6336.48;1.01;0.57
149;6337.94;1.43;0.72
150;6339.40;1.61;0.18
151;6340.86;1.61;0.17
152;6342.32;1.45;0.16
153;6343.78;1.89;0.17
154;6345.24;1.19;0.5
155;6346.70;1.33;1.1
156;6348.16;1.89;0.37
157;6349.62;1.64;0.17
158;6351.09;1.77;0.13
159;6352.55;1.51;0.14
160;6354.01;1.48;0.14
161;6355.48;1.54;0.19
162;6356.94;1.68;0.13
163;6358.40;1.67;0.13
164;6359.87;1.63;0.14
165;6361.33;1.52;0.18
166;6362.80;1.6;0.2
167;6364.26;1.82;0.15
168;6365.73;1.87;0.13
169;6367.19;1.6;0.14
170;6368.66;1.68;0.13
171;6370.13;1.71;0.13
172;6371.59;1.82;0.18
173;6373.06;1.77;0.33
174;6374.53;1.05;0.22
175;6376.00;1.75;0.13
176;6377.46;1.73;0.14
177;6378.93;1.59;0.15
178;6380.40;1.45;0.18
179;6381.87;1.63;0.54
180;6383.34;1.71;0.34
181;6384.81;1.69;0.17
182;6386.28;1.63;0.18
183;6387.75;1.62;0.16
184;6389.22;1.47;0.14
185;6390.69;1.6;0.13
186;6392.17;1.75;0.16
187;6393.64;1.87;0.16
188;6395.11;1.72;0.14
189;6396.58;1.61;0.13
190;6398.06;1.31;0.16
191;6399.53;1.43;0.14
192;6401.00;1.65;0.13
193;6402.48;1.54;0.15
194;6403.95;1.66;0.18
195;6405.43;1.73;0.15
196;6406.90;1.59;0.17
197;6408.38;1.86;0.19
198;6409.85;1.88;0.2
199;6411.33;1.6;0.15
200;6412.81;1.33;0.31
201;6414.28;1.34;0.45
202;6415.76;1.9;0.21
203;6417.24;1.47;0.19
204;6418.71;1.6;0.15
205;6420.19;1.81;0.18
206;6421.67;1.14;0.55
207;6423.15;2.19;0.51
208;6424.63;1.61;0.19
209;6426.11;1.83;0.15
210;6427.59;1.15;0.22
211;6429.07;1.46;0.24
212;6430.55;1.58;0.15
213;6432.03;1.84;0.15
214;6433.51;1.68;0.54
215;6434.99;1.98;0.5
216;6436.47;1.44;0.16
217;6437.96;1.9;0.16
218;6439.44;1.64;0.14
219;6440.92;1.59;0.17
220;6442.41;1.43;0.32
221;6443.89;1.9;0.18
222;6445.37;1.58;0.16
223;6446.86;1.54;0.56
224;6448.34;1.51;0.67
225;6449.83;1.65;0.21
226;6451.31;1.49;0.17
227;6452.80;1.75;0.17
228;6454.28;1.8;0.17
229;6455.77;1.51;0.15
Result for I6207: 1.47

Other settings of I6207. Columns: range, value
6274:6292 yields 1.47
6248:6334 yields 1.46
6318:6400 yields 1.63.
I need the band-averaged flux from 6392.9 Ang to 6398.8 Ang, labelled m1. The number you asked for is 1.63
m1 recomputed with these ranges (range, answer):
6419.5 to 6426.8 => 1.71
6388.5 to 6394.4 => 1.67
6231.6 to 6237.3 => 1.52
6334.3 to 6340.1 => 1.47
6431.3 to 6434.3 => 1.77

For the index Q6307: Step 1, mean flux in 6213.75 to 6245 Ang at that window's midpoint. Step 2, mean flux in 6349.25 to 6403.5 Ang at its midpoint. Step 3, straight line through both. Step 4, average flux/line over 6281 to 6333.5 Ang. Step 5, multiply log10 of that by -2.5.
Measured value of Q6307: -0.04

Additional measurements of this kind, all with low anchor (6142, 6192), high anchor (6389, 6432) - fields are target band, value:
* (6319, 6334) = -0.088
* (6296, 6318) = 0.198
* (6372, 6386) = 0.010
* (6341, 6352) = 0.018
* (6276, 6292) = 0.007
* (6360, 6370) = -0.040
